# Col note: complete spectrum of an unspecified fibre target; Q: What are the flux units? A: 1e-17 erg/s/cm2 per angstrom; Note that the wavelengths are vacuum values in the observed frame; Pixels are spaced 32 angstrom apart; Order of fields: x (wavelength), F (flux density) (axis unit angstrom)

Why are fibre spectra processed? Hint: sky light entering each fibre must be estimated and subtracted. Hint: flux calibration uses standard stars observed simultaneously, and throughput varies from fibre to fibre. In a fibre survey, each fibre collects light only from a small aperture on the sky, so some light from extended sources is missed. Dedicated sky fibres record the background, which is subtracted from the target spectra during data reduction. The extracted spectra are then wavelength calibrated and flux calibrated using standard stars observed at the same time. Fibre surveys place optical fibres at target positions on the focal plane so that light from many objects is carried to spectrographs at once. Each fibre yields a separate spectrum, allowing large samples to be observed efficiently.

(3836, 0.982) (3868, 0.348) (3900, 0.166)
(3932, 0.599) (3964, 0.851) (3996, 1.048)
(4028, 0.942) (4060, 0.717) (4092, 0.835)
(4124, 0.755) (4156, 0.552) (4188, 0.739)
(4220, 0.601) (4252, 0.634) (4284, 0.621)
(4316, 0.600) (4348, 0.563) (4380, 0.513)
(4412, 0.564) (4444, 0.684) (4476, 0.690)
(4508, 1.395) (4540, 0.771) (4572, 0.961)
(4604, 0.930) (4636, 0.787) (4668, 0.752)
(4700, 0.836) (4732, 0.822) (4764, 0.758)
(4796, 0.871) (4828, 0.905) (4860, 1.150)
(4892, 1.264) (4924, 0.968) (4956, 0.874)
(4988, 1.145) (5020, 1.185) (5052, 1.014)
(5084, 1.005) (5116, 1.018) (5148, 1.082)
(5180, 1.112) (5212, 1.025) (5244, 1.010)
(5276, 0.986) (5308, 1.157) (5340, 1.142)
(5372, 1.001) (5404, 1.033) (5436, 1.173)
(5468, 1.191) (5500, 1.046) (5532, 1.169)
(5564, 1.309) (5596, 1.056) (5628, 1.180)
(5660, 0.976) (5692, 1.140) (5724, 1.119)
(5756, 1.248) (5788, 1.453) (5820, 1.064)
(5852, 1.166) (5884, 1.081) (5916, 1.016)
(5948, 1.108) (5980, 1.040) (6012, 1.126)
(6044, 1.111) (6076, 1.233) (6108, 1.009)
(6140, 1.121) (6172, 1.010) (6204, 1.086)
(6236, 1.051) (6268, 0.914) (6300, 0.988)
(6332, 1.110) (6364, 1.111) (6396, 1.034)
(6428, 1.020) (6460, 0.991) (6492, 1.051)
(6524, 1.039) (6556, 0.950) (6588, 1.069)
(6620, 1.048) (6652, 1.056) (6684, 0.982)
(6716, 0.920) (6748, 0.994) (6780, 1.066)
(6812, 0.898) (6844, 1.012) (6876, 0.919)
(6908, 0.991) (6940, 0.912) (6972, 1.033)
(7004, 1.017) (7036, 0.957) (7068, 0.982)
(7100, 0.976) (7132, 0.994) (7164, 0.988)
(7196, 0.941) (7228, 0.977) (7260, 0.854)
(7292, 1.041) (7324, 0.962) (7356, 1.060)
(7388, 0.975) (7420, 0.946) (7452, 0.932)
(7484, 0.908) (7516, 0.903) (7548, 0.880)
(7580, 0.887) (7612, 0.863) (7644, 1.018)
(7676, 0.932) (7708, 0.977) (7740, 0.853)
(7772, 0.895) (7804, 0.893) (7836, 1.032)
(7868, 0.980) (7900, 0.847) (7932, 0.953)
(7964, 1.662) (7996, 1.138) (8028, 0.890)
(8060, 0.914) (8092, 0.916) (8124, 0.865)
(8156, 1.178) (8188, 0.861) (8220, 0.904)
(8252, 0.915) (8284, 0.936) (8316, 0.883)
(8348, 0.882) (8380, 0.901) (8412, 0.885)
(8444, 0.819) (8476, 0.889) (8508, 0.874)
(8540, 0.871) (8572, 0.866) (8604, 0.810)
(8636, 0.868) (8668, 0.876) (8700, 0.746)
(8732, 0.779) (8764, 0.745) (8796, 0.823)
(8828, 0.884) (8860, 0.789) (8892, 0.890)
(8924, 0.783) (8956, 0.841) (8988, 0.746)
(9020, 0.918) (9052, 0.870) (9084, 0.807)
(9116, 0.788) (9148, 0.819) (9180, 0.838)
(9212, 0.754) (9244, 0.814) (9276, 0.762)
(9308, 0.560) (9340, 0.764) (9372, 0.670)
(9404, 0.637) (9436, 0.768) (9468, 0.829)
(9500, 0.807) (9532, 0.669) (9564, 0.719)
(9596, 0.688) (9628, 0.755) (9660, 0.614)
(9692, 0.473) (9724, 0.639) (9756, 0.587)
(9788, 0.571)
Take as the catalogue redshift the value 0.21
